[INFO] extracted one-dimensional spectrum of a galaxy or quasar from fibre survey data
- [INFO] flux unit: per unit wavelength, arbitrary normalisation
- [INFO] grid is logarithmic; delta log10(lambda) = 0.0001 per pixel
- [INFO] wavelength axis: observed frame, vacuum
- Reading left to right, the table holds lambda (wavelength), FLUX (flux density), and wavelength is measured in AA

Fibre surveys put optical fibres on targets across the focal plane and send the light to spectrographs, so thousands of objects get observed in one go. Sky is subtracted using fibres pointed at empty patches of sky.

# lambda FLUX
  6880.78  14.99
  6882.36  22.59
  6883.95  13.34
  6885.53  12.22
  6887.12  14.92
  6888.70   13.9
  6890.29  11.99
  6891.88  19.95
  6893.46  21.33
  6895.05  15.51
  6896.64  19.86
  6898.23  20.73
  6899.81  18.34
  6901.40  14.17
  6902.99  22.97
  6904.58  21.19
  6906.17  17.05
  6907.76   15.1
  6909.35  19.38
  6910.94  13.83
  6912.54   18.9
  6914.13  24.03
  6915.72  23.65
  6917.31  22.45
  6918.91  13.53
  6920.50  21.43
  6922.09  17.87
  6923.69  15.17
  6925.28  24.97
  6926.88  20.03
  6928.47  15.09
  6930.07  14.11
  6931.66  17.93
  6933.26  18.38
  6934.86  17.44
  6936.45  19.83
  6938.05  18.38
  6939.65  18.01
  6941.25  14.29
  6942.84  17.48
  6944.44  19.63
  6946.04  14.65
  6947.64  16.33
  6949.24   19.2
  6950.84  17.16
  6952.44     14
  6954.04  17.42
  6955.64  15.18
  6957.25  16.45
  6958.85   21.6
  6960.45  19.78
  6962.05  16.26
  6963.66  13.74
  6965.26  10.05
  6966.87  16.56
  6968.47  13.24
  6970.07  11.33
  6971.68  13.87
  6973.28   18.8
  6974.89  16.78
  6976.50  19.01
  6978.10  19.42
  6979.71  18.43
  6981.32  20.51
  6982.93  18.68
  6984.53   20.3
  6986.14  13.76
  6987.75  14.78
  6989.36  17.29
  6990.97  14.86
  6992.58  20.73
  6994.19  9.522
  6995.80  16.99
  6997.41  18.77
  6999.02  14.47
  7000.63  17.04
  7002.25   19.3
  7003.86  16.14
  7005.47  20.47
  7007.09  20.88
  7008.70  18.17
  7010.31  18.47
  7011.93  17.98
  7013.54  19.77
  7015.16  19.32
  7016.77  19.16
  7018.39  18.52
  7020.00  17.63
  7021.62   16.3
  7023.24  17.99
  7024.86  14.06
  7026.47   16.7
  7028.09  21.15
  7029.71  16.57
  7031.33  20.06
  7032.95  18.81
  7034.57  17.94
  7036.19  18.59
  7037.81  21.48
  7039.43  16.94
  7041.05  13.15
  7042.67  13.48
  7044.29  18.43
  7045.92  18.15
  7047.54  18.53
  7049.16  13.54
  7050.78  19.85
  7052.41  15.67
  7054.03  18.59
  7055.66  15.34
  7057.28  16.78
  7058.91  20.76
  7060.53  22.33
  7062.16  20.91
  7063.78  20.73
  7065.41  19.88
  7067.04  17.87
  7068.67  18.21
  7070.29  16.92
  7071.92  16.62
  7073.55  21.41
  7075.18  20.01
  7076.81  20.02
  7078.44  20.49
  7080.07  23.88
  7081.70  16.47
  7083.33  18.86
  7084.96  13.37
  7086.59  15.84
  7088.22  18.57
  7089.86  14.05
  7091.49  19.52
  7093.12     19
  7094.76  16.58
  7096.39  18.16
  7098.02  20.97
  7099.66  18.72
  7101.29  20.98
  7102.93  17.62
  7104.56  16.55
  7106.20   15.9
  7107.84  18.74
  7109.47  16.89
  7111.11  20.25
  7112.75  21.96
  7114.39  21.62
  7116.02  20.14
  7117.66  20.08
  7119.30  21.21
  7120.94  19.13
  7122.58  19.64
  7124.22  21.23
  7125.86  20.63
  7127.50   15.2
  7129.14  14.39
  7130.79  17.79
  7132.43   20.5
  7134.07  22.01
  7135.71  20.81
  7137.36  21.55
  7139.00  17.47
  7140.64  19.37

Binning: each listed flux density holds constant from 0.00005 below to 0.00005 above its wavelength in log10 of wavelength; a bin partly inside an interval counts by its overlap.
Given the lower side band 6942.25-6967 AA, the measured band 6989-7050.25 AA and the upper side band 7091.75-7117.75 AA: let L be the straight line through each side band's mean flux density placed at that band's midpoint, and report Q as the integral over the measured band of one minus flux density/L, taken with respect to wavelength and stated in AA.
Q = 0.2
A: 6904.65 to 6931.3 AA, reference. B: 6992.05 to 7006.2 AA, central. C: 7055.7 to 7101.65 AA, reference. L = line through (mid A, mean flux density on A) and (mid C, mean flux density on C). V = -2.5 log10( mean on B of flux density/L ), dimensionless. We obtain 0.11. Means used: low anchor 18.6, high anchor 18.8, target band 17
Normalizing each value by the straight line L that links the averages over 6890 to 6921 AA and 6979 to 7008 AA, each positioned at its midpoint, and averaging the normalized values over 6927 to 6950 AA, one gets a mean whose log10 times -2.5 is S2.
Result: 0.06 mag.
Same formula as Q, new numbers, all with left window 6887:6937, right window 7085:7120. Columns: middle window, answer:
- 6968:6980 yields 1.3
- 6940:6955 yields 1.4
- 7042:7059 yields 1.3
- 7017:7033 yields 0.6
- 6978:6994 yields 0.8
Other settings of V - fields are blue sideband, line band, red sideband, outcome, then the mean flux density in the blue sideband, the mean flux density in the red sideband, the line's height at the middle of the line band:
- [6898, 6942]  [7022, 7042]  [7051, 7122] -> 0.06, 18.5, 18.8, 18.7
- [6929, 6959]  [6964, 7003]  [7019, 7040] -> 0.07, 17.1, 18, 17.5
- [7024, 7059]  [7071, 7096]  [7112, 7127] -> 0.04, 17.4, 20.5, 19.1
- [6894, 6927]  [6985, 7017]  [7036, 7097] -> 0.07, 19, 18.1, 18.5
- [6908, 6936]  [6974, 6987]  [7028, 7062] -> 0.00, 18.7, 17.9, 18.3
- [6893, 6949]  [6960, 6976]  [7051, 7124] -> 0.23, 18.4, 18.8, 18.5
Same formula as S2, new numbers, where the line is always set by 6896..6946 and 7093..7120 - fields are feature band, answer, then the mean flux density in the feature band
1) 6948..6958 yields 0.13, 16.6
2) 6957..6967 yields 0.14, 16.3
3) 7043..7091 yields 0.04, 18.3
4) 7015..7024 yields 0.04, 18.1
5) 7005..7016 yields -0.03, 19.3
